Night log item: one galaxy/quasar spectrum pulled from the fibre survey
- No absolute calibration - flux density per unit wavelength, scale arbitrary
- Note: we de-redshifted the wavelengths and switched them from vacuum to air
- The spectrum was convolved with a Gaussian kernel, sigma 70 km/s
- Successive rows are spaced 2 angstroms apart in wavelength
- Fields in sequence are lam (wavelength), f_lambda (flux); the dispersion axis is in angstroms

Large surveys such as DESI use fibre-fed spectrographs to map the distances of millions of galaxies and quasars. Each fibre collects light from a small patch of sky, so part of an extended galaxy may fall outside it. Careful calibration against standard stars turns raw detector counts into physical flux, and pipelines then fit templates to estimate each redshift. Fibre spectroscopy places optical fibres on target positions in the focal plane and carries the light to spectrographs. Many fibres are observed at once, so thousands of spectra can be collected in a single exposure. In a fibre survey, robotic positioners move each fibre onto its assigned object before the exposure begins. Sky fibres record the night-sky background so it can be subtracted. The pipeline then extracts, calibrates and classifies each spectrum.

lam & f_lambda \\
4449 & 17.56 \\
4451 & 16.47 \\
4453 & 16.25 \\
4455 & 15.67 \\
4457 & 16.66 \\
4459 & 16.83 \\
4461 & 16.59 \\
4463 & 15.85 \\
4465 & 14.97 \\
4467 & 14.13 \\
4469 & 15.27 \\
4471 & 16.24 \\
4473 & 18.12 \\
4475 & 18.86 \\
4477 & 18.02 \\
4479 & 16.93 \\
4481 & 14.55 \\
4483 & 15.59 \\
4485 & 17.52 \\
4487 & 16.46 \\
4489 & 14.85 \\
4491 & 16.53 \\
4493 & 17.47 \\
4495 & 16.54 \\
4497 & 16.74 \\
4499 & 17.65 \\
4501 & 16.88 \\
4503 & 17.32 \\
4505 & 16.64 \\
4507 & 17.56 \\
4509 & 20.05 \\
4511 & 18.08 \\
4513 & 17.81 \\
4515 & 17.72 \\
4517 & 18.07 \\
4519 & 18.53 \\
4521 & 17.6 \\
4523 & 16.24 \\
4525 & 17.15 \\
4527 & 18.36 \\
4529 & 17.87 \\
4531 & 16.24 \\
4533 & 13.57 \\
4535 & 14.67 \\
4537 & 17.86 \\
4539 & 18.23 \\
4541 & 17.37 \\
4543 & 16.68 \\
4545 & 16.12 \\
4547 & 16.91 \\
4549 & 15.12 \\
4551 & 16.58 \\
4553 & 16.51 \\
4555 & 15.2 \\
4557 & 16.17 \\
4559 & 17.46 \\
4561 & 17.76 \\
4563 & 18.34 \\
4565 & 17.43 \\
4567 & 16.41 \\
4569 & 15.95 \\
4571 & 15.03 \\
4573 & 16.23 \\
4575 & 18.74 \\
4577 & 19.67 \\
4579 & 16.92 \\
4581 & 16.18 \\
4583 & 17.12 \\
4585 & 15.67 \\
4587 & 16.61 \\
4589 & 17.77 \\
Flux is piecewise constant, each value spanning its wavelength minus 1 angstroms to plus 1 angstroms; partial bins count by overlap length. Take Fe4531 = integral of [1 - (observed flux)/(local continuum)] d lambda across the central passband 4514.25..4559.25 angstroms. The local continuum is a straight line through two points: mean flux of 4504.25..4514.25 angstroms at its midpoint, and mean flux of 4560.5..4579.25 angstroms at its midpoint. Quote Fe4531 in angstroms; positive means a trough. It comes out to 2.3 angstroms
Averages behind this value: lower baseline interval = 18.1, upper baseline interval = 17.2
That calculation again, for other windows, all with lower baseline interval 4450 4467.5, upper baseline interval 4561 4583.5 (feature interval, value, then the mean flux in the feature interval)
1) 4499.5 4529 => -2.1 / 17.7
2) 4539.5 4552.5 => 0.3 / 16.5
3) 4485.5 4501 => -0.3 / 16.7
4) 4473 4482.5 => -0.6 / 17.1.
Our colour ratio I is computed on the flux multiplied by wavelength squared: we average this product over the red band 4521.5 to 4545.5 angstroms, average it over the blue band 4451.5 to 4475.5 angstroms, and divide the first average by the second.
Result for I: 1.06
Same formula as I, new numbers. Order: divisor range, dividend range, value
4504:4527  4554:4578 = 0.98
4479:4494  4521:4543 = 1.06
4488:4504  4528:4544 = 1.01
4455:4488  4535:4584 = 1.07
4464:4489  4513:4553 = 1.06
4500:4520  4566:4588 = 0.97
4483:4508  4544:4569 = 1.02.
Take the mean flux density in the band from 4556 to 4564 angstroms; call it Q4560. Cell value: 17.4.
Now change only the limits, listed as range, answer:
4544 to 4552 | 16.2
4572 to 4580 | 17.9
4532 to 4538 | 15.4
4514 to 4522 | 18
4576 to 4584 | 17.5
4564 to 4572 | 16.2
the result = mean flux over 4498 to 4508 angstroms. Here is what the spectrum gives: 17.2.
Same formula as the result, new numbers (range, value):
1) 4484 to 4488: 17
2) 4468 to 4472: 15.8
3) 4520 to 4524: 16.9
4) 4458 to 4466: 16.1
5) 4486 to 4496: 16.4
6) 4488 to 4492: 15.7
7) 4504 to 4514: 18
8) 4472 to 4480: 18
